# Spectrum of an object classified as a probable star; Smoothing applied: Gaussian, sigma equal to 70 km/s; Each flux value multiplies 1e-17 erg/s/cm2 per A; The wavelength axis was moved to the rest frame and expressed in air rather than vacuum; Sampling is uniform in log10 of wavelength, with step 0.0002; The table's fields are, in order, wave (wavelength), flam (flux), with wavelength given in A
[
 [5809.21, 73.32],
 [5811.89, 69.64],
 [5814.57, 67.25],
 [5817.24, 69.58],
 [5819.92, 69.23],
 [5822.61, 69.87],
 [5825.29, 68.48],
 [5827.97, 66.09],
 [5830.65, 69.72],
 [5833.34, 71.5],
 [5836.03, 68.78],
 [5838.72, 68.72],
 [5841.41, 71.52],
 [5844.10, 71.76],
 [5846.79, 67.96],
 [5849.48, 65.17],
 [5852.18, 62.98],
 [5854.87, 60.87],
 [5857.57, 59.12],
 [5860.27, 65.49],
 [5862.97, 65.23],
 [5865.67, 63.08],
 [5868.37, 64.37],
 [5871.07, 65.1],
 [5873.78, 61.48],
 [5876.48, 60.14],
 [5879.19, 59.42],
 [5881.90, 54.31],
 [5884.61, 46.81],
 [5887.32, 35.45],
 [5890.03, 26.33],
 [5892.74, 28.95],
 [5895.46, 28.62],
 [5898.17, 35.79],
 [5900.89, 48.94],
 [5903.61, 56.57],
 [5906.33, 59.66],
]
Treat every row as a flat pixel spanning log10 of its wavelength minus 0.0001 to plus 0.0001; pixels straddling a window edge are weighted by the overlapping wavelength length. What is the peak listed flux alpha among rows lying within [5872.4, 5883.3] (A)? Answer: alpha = 61.48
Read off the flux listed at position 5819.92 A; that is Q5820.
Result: 69.23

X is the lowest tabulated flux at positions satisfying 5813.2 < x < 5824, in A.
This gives 67.25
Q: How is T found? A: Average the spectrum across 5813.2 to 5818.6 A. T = 68.5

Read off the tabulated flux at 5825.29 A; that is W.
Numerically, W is 68.48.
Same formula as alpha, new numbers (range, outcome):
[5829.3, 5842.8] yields 71.52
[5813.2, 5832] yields 69.87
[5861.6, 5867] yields 65.23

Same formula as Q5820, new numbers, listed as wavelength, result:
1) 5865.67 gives 63.08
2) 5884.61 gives 46.81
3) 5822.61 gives 69.87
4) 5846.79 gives 67.96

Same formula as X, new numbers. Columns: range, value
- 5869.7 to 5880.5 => 59.42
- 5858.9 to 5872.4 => 63.08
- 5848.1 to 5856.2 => 60.87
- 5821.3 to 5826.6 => 68.48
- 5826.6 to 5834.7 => 66.09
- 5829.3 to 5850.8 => 65.17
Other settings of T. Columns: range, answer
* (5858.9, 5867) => 64.6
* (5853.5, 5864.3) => 62.7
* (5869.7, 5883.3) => 60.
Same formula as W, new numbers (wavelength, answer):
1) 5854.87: 60.87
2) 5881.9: 54.31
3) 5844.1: 71.76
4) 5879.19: 59.42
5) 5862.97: 65.23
